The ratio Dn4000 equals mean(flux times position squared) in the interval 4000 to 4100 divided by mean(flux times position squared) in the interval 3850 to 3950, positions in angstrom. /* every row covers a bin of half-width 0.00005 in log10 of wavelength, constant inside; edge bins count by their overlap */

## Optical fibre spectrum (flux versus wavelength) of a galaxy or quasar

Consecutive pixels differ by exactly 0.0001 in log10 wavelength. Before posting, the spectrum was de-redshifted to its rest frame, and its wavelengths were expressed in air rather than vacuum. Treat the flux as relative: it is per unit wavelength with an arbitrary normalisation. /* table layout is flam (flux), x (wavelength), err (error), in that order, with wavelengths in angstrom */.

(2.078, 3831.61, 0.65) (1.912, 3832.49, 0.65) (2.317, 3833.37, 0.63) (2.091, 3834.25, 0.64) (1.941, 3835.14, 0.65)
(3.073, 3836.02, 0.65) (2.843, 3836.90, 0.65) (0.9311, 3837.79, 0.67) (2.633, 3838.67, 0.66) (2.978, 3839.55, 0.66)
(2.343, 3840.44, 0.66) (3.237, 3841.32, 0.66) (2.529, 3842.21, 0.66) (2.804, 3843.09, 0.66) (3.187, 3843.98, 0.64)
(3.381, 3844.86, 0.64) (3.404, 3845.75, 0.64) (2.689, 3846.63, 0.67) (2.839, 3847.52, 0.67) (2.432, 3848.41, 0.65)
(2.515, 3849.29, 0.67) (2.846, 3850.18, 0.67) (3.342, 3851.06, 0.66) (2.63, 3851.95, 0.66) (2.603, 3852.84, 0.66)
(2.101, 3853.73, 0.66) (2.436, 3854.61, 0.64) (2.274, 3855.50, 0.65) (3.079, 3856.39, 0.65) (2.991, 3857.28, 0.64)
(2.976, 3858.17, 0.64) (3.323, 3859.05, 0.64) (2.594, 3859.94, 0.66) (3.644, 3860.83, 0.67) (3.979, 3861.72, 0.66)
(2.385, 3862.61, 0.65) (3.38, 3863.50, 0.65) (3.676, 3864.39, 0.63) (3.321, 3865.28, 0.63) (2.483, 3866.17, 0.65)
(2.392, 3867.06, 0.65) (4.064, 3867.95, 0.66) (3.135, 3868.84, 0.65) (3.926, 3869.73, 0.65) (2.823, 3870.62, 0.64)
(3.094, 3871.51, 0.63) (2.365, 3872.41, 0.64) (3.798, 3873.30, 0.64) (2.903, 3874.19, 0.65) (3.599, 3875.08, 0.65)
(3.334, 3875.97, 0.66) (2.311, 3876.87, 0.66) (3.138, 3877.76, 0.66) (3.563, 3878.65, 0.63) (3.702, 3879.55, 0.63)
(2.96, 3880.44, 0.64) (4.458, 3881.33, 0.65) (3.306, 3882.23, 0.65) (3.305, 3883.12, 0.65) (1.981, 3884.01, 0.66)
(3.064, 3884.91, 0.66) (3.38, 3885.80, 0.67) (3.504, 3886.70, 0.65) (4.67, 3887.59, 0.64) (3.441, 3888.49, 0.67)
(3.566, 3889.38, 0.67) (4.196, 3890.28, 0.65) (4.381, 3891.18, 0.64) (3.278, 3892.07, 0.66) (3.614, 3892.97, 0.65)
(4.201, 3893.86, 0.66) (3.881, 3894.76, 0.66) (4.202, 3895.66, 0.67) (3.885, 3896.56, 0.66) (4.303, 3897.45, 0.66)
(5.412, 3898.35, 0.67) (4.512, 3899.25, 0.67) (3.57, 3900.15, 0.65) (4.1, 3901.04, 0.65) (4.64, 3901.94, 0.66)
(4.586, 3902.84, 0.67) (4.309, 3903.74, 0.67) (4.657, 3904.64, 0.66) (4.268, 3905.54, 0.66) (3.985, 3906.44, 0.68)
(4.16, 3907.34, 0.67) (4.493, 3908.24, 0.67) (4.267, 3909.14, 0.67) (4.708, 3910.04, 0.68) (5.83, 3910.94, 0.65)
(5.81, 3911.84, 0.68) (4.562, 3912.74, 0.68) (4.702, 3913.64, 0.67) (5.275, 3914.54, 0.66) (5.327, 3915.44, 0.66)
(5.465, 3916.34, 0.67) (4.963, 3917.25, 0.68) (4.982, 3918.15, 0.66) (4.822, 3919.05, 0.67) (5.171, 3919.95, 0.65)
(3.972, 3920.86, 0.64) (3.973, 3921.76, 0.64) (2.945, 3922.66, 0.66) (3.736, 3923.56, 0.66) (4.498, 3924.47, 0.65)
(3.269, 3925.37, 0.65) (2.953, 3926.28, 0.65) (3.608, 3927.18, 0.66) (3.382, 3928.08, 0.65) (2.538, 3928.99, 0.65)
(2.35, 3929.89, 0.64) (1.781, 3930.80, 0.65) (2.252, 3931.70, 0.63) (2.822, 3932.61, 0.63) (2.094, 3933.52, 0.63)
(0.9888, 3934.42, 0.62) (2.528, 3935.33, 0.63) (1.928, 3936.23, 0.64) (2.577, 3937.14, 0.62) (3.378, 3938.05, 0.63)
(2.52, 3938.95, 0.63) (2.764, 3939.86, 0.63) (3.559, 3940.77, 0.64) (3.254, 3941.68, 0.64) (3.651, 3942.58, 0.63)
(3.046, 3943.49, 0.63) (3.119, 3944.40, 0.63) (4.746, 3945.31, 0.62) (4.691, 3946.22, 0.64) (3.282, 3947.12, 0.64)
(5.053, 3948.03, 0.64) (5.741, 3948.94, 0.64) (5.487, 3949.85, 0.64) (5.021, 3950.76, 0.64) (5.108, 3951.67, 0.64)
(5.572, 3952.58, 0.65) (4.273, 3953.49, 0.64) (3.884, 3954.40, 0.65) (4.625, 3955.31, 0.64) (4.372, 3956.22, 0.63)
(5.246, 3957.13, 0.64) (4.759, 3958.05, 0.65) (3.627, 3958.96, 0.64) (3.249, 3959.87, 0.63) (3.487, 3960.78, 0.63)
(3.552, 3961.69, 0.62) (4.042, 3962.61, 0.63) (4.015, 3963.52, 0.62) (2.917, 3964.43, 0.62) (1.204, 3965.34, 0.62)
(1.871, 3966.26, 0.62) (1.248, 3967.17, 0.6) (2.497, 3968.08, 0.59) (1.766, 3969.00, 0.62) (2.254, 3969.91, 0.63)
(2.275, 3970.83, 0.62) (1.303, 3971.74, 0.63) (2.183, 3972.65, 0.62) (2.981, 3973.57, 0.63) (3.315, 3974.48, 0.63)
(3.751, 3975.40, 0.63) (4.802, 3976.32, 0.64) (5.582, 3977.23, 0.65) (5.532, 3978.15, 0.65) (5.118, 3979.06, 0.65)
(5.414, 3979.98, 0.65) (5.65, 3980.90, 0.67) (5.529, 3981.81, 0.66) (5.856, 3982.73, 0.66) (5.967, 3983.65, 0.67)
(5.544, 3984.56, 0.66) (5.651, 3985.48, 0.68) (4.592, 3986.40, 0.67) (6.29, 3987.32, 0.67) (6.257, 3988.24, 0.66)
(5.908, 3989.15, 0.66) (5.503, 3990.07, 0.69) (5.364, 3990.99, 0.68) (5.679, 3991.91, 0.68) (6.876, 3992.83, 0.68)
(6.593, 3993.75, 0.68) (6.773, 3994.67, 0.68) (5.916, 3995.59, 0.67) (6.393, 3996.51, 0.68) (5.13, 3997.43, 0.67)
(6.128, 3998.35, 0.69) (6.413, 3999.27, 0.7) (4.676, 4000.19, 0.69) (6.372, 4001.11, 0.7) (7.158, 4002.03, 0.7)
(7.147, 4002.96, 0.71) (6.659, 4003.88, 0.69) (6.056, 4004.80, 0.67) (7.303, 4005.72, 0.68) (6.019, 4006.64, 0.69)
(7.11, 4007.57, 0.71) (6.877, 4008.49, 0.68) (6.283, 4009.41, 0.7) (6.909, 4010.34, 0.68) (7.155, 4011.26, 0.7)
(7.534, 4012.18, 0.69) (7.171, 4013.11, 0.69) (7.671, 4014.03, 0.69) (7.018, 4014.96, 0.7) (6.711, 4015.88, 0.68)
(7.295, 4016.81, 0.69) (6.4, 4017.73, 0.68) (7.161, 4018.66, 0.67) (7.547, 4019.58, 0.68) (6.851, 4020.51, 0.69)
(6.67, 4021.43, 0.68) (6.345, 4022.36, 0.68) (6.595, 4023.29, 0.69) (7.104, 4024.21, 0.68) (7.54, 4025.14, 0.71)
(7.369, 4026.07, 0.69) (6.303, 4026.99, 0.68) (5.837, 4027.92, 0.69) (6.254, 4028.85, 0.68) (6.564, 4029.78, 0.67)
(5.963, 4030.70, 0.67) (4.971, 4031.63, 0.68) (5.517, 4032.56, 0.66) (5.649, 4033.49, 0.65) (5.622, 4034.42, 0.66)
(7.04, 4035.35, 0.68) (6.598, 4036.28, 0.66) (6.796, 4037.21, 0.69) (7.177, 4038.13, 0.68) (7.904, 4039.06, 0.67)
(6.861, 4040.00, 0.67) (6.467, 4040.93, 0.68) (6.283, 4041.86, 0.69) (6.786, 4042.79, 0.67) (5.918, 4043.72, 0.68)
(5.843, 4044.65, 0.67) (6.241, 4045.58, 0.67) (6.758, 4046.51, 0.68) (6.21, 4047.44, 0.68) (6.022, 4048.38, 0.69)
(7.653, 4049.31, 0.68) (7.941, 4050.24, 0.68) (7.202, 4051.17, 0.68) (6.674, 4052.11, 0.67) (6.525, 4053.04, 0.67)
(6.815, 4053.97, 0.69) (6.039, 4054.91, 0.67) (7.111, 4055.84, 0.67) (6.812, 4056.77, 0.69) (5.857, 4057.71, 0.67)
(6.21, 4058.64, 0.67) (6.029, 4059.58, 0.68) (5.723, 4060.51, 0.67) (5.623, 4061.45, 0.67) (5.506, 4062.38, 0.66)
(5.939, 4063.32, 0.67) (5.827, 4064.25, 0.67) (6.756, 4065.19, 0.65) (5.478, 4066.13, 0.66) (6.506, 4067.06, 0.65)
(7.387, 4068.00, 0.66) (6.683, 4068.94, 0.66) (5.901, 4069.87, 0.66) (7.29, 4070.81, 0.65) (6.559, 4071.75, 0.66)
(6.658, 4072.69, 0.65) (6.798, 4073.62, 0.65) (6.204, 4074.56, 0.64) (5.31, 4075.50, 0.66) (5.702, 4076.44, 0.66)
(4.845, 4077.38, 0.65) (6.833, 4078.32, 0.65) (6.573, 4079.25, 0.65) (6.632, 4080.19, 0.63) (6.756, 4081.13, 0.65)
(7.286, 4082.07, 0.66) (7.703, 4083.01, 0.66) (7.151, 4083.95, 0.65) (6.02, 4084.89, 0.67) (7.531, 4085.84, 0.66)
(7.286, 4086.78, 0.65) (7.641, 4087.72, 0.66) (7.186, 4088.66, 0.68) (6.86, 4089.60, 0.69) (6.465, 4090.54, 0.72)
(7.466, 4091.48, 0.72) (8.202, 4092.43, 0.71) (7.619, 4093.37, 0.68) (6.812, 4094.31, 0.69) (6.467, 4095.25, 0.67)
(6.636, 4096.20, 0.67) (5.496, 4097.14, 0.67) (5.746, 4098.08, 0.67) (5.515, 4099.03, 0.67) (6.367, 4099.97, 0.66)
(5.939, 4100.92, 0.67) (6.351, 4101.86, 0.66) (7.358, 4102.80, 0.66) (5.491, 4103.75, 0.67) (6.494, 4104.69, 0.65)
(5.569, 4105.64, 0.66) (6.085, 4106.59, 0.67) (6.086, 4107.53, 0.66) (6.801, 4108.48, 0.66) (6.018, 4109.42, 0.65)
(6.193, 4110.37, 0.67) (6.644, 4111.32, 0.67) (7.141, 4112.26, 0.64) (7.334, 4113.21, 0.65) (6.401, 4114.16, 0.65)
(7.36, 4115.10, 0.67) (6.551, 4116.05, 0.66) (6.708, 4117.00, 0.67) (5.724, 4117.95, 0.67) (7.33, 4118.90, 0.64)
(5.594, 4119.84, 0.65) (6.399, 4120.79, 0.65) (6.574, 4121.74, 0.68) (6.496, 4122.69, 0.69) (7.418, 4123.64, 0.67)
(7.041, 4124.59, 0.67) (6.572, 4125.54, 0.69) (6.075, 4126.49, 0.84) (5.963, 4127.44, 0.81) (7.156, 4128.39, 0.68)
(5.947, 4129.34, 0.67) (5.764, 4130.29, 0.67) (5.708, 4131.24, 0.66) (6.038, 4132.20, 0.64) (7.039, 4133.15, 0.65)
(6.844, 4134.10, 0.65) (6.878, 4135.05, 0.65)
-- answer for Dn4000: 1.97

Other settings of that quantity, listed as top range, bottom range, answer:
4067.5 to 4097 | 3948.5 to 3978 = 1.98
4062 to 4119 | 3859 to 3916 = 1.89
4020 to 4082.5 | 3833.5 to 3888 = 2.37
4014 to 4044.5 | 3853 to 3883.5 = 2.28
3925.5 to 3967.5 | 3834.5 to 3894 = 1.16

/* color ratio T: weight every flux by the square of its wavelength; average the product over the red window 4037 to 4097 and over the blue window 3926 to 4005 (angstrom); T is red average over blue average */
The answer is 1.6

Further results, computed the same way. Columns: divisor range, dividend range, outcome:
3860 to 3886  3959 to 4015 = 1.69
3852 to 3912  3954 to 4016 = 1.49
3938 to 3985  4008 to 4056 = 1.76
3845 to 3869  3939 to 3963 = 1.48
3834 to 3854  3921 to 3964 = 1.42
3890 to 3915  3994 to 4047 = 1.58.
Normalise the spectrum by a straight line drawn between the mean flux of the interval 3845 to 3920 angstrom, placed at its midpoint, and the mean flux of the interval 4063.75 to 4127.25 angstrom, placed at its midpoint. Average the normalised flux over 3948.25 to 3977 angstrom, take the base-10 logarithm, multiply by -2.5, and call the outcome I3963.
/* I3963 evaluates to 0.30 mag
